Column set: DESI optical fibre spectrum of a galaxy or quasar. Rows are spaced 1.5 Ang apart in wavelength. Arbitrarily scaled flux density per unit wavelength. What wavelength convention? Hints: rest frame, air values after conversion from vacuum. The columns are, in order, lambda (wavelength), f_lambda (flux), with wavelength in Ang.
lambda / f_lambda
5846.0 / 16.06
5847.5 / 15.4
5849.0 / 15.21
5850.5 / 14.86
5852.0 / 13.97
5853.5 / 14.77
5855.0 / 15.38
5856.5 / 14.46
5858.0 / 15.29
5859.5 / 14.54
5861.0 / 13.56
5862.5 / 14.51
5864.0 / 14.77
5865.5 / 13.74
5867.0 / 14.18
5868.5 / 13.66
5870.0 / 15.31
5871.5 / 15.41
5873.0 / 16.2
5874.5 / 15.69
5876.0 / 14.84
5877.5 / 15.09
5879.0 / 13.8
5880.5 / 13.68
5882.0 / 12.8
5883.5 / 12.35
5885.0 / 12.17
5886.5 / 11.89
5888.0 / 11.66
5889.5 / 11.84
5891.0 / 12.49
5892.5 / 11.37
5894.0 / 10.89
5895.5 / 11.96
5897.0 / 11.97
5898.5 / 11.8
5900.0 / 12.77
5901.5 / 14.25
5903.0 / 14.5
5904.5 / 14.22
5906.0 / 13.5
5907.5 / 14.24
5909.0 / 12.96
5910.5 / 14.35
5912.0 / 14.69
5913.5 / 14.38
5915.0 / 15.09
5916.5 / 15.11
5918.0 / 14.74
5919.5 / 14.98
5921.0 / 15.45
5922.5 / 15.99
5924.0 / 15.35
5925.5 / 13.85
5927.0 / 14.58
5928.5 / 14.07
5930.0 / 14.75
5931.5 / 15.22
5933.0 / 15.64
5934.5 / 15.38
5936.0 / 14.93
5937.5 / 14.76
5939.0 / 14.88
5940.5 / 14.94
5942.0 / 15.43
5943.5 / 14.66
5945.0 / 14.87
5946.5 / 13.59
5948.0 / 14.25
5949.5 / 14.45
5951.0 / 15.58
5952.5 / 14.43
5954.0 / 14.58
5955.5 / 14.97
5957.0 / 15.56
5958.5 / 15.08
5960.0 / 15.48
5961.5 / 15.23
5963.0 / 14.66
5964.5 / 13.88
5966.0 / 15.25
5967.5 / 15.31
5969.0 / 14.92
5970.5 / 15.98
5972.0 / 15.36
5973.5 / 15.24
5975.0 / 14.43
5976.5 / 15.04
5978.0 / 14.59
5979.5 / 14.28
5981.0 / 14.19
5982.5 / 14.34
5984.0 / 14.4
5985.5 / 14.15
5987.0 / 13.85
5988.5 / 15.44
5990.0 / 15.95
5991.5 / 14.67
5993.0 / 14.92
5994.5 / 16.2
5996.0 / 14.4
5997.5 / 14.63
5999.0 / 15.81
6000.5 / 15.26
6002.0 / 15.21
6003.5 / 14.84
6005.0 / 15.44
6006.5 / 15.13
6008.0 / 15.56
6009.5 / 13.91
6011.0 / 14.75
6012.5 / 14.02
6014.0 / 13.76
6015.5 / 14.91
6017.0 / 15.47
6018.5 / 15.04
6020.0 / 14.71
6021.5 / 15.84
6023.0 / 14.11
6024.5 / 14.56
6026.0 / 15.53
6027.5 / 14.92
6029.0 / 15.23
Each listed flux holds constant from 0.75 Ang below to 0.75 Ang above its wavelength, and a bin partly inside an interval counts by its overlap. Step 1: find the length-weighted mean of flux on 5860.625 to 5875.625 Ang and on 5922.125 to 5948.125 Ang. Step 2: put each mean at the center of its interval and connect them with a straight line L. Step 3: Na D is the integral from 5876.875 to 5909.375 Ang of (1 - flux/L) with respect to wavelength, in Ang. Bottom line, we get 4.3 Ang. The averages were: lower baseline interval 14.7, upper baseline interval 14.8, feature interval 12.8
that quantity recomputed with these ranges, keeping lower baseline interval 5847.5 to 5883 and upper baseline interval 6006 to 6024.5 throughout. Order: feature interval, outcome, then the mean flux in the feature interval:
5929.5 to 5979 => -0.86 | 14.9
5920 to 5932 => -0.20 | 14.9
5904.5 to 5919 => 0.30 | 14.3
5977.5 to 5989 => 0.27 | 14.4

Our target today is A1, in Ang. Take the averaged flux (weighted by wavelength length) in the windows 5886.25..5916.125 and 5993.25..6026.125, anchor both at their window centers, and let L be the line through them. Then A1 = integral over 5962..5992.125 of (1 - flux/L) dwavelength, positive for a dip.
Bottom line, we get -0.9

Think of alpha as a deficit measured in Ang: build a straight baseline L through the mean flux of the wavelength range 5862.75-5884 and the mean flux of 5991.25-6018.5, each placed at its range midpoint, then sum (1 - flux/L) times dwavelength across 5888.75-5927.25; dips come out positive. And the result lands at 2.2 Ang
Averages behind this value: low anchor 14.4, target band 13.7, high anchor 14.9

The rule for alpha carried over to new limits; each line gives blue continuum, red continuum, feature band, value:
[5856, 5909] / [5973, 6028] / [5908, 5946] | -2.1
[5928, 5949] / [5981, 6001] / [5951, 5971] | -0.2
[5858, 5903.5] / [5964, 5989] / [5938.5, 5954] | -0.4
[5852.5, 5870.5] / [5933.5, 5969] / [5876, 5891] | 1.7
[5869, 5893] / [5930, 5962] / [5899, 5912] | 0.2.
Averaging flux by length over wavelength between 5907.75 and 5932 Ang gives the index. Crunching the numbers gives 14.7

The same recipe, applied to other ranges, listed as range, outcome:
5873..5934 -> 13.8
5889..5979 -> 14.4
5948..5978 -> 15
